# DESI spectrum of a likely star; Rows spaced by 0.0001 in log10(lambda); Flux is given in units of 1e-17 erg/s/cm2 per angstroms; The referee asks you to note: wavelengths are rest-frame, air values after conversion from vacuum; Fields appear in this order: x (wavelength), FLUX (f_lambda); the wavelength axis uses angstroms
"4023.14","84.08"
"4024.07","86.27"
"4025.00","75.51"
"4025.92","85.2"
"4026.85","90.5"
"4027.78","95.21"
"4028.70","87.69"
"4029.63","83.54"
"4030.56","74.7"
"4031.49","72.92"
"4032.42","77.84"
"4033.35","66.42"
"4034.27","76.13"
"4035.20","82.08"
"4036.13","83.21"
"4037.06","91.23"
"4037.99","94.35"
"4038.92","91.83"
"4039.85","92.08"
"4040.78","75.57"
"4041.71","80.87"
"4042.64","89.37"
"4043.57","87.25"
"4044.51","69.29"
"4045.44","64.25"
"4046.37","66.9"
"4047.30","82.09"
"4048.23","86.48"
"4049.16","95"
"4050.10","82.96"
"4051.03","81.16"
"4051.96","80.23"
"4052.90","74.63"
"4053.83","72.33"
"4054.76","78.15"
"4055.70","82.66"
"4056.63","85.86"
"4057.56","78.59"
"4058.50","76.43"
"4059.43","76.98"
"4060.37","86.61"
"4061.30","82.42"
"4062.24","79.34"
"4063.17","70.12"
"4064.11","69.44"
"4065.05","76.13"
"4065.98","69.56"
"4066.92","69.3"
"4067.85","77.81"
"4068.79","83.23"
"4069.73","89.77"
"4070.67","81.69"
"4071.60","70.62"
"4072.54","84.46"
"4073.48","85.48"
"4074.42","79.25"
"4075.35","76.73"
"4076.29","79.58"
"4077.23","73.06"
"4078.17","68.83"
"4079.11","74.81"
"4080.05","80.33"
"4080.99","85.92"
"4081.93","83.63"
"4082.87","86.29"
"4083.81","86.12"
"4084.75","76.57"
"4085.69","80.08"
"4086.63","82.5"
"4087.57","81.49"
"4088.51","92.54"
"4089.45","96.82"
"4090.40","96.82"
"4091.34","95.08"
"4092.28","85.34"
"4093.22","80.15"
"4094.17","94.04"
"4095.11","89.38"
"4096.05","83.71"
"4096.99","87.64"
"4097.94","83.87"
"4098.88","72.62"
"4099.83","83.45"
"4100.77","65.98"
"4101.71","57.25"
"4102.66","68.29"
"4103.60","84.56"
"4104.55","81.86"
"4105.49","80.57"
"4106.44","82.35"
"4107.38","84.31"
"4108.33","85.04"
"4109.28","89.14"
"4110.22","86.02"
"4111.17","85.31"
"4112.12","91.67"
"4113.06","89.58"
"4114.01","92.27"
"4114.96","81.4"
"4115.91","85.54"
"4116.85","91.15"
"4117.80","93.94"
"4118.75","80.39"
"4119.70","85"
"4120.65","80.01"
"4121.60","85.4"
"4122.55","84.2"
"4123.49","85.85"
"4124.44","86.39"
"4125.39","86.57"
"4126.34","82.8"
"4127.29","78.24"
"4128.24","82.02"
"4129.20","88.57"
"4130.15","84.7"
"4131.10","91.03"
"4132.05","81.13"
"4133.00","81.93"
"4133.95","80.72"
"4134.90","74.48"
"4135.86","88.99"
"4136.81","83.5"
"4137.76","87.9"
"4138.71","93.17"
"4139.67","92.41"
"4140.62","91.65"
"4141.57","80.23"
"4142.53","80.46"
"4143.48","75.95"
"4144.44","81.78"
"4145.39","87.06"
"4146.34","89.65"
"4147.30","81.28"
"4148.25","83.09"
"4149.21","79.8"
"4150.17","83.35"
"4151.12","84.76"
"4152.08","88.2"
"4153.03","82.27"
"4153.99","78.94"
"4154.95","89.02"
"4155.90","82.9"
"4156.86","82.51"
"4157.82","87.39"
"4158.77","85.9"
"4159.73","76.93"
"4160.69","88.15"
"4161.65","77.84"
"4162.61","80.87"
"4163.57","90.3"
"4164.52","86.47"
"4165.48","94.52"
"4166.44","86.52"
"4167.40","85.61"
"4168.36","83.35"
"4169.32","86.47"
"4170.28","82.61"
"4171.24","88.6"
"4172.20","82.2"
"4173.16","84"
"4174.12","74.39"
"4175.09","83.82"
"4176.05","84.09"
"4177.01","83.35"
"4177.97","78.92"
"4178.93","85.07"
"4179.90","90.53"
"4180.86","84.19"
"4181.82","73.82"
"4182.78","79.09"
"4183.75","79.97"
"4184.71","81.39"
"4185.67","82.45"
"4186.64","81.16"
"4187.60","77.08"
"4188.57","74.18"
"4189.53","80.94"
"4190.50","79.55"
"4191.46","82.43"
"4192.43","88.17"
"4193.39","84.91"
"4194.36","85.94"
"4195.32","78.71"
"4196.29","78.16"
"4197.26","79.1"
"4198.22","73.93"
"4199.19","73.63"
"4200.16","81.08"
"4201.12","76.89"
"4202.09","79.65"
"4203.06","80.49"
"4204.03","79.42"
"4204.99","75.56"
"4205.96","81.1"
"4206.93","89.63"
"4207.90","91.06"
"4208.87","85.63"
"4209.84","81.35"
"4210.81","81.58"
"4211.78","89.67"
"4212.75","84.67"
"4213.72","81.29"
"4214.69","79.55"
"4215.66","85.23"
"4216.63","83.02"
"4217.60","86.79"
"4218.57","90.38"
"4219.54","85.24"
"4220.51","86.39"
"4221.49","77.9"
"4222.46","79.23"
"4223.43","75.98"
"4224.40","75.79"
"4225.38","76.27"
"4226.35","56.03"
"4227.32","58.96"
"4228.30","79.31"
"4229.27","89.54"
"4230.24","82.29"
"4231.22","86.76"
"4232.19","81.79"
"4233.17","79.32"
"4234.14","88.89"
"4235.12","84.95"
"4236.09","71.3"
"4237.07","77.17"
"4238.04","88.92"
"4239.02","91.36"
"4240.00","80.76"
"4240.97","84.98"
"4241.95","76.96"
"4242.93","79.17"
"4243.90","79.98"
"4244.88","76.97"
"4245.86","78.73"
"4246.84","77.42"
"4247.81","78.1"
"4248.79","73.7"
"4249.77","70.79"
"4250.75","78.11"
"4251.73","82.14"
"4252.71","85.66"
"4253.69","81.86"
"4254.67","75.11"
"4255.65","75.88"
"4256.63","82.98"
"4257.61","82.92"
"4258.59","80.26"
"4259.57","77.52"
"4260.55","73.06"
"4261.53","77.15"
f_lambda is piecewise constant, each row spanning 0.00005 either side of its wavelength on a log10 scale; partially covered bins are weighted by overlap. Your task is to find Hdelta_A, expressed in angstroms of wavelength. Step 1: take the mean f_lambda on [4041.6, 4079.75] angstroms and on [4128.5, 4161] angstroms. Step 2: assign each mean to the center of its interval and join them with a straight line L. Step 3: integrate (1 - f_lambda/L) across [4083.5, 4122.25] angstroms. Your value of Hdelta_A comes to -1.3 angstroms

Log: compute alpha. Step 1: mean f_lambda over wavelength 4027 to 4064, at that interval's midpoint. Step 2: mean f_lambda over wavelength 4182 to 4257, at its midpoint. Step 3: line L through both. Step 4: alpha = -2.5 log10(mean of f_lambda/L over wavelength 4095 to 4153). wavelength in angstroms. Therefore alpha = -0.04 mag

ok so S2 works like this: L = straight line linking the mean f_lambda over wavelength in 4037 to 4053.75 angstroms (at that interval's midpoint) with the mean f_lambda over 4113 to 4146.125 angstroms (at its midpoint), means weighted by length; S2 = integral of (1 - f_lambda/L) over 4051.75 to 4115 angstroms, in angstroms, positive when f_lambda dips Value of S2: 1.6 angstroms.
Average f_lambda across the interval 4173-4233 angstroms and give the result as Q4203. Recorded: 80.9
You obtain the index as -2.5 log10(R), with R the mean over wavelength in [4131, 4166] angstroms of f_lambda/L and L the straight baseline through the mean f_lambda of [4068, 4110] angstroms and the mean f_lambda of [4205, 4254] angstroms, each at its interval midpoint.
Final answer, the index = -0.04 mag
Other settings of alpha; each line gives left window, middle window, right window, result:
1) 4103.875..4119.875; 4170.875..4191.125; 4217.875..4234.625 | 0.01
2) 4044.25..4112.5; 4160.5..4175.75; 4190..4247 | -0.05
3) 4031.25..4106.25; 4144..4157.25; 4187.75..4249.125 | -0.04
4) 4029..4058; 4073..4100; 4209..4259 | -0.04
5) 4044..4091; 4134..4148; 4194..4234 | -0.06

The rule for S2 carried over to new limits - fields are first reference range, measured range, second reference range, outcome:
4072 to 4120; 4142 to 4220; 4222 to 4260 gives -1.92 angstroms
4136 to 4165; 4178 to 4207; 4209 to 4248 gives 0.73 angstroms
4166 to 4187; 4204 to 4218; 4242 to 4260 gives -0.51 angstroms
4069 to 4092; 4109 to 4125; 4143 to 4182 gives -0.63 angstroms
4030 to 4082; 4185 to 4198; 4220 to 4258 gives -0.26 angstroms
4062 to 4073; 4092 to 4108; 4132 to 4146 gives -0.03 angstroms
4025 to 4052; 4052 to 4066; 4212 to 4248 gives 0.76 angstroms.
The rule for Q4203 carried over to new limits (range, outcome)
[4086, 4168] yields 84.5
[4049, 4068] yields 78.1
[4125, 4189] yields 83.6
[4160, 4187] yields 83.5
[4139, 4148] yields 84.6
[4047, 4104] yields 80.7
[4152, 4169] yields 84.8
